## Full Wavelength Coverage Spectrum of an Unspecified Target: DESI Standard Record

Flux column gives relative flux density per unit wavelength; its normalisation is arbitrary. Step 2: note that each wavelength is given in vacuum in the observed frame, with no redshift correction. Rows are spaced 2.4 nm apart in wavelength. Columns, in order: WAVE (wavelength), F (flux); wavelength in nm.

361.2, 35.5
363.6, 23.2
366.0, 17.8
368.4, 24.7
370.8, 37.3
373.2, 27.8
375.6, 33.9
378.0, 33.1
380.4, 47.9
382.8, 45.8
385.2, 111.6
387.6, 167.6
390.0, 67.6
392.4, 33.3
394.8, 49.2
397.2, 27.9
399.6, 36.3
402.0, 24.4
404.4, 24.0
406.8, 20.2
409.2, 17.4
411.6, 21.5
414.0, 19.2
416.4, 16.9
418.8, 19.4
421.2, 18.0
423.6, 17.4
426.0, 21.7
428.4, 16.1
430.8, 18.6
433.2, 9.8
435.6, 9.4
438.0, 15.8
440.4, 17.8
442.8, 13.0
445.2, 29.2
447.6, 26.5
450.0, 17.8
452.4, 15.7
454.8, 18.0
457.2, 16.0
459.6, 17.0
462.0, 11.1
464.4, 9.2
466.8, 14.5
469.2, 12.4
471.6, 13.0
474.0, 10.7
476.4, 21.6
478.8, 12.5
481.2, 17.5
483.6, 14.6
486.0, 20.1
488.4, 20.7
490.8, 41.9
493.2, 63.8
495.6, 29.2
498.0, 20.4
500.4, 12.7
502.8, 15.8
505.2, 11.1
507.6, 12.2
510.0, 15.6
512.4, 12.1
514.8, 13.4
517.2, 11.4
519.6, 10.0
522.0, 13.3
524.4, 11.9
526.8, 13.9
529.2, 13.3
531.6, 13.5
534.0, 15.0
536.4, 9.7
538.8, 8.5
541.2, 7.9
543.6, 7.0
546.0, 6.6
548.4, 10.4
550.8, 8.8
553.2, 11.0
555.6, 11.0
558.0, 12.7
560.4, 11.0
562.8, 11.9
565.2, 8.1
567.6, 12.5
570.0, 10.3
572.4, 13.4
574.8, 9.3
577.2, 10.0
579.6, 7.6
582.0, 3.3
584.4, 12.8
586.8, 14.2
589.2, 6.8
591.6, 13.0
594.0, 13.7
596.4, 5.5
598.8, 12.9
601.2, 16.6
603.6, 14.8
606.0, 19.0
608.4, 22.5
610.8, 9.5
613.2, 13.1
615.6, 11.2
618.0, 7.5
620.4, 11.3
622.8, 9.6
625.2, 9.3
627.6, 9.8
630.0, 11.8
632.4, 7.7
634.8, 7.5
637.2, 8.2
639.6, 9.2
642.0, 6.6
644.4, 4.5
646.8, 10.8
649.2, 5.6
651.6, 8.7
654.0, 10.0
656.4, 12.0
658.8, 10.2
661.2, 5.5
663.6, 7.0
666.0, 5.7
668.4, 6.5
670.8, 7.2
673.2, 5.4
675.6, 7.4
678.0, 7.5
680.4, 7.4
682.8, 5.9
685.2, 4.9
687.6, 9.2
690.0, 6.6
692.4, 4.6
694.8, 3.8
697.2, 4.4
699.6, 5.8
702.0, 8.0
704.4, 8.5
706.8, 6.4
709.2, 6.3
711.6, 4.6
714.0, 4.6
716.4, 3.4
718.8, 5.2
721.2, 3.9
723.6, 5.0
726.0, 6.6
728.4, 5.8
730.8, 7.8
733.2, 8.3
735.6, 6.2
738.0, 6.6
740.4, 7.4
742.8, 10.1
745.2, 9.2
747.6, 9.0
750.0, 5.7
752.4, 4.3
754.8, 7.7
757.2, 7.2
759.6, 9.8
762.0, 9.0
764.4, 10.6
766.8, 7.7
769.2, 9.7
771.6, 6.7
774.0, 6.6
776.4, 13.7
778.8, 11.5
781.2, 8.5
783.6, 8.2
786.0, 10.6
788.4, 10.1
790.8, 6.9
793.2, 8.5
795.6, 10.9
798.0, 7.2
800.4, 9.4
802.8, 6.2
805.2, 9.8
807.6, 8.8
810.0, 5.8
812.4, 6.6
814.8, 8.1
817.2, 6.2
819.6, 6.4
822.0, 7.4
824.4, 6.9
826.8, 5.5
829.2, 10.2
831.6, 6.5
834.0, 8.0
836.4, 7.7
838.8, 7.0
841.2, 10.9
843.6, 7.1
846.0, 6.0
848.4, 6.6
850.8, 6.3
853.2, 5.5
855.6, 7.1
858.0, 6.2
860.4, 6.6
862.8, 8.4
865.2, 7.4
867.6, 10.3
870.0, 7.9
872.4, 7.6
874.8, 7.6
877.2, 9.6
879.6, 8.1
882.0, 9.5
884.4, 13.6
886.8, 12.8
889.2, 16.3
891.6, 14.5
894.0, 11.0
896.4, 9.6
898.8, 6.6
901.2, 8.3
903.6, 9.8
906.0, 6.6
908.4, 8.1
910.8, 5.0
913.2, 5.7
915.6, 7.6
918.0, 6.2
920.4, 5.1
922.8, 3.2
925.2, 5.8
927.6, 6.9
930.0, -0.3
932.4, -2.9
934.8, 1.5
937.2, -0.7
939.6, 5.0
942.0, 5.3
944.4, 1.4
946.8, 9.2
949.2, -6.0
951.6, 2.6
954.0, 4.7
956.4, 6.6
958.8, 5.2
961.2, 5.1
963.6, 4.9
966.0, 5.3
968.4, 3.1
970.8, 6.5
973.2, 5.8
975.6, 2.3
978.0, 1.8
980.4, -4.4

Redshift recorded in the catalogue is 2.182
